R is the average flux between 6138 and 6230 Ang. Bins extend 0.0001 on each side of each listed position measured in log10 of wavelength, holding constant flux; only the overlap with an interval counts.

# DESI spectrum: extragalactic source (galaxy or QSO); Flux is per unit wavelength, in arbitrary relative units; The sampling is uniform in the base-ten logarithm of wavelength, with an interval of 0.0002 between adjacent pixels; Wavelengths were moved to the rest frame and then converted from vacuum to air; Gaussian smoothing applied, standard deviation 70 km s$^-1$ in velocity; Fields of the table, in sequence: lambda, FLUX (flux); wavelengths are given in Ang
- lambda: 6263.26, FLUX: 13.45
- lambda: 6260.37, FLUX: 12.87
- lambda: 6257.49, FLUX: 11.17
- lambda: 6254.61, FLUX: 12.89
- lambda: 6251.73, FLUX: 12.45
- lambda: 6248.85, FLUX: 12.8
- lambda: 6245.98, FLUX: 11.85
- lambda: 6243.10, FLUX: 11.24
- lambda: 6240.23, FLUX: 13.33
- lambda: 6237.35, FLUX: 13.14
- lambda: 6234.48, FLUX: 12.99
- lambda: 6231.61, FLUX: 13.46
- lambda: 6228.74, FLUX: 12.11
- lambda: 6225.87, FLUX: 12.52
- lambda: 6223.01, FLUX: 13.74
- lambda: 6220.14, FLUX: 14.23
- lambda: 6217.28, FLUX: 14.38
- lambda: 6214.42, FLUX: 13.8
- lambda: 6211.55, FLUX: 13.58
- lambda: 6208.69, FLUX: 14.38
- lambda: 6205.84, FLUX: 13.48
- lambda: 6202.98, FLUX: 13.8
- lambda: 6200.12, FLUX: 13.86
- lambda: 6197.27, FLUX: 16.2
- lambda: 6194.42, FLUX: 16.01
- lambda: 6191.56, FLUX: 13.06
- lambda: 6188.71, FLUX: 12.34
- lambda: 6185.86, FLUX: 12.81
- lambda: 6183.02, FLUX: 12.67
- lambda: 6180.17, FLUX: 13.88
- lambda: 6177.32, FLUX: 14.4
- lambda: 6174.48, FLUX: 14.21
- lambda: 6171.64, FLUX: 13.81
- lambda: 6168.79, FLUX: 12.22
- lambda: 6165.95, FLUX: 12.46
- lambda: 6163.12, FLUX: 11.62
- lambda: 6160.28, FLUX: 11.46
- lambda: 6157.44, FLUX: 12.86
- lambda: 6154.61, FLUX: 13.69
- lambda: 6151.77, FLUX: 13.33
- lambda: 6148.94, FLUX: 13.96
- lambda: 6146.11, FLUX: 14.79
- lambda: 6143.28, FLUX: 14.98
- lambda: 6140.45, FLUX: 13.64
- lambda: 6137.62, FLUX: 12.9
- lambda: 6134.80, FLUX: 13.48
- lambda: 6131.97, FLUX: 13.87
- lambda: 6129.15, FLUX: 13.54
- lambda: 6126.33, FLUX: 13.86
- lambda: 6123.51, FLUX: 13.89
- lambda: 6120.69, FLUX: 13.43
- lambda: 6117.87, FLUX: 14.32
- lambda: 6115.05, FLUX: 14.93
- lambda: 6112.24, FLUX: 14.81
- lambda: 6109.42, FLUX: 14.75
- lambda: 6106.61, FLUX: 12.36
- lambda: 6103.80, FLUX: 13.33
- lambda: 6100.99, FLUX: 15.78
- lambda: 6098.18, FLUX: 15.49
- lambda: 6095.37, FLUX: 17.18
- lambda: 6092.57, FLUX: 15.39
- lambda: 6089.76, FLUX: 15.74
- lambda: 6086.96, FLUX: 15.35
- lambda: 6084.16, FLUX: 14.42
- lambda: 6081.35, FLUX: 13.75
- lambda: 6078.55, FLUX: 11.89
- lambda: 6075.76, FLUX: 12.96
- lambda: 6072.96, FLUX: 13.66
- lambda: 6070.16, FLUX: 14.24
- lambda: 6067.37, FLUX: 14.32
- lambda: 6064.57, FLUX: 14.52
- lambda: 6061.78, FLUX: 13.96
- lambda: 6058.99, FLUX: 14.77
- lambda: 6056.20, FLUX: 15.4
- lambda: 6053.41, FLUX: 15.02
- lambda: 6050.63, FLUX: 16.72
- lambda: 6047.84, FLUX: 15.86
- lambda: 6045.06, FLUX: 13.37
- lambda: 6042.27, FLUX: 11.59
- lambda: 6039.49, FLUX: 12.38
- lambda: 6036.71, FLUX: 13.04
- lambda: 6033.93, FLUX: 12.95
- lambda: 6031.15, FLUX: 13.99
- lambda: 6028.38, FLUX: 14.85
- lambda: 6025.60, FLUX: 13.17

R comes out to 13.6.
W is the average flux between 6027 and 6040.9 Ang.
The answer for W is 13.4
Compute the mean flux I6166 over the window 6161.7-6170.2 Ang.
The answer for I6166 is 12.1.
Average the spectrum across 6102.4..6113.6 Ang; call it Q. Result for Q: 13.8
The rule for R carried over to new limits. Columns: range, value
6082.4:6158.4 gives 14.3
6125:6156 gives 13.8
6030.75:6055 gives 13.9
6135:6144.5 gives 13.8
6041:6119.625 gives 14.5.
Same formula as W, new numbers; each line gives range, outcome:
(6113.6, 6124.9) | 14.1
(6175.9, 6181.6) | 14.1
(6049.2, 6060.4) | 15.5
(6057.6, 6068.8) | 14.4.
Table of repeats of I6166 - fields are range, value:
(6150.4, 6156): 13.5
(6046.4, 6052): 16.3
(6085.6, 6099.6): 15.8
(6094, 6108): 14.8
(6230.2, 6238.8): 13.2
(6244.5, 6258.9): 12.2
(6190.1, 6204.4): 14.6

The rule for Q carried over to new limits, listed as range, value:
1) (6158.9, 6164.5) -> 11.5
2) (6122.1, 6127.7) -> 13.9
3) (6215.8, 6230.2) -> 13.4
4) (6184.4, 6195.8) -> 13.5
